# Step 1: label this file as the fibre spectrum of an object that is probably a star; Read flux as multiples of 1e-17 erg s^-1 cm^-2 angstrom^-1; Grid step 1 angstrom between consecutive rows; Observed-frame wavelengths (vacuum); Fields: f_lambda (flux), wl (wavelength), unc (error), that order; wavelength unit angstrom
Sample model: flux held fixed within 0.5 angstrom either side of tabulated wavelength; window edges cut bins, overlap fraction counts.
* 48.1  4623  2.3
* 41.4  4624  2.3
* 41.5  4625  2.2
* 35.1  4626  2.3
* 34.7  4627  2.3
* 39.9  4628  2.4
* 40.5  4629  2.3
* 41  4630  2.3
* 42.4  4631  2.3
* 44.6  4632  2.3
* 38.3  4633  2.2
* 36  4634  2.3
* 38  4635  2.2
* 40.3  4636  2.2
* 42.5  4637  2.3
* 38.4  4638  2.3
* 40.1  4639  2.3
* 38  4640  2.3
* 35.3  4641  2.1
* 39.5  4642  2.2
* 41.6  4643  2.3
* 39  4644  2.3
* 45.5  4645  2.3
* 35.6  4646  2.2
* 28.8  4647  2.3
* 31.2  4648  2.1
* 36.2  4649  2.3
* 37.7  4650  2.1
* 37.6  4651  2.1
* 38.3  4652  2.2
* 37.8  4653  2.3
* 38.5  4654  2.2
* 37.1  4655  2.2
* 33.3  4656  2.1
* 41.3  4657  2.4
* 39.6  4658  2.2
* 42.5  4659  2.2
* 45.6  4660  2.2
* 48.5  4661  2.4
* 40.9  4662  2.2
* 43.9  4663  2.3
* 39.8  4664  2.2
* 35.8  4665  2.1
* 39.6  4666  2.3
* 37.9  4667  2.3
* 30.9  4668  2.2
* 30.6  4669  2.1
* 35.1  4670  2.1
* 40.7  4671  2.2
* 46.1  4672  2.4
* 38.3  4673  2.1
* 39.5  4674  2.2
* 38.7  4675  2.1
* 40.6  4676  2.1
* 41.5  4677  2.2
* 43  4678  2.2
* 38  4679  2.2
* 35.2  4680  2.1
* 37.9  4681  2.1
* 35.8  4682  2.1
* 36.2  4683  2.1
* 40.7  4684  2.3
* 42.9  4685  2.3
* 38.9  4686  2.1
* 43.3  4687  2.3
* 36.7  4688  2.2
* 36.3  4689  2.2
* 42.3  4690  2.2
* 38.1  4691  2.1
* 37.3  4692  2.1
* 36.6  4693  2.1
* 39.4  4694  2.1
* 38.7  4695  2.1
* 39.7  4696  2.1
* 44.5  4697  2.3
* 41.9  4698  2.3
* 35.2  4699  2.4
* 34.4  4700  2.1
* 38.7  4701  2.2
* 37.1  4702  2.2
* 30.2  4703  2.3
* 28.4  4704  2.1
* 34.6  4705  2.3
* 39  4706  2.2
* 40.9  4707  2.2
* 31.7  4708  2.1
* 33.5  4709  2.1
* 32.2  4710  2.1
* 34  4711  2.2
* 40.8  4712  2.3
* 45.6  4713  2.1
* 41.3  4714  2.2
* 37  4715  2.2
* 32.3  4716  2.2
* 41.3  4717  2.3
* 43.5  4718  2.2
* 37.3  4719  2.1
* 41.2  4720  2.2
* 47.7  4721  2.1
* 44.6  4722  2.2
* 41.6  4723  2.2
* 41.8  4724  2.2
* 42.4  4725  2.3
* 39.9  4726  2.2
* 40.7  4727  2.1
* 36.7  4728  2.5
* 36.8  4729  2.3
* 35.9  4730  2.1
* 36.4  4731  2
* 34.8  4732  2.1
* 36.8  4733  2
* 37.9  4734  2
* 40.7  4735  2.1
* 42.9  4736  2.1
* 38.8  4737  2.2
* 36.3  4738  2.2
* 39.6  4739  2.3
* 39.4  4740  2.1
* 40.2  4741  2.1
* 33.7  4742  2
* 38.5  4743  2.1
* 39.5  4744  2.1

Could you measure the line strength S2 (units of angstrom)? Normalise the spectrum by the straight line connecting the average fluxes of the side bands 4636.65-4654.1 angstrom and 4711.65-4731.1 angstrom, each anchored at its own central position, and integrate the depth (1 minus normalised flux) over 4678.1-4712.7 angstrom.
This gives 1.71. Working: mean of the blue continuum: 37.8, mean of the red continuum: 40.3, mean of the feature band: 37.5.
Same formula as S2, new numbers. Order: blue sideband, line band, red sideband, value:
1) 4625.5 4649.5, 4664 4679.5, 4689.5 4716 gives -0.3 angstrom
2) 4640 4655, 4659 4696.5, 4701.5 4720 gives -2.2 angstrom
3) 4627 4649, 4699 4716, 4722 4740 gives 1.3 angstrom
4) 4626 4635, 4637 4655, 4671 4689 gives 0.8 angstrom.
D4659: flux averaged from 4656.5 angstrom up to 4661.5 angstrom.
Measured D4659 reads 43.5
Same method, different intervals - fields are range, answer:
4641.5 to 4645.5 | 41.4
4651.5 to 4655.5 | 37.9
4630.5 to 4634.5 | 40.3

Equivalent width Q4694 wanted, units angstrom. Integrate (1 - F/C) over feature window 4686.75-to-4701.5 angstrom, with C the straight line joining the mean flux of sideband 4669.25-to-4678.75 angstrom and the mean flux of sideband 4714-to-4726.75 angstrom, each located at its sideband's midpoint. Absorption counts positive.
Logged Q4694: 0.6 angstrom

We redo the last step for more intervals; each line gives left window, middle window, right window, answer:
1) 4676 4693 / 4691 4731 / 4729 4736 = -0.2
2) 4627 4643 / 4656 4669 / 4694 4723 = -0.3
